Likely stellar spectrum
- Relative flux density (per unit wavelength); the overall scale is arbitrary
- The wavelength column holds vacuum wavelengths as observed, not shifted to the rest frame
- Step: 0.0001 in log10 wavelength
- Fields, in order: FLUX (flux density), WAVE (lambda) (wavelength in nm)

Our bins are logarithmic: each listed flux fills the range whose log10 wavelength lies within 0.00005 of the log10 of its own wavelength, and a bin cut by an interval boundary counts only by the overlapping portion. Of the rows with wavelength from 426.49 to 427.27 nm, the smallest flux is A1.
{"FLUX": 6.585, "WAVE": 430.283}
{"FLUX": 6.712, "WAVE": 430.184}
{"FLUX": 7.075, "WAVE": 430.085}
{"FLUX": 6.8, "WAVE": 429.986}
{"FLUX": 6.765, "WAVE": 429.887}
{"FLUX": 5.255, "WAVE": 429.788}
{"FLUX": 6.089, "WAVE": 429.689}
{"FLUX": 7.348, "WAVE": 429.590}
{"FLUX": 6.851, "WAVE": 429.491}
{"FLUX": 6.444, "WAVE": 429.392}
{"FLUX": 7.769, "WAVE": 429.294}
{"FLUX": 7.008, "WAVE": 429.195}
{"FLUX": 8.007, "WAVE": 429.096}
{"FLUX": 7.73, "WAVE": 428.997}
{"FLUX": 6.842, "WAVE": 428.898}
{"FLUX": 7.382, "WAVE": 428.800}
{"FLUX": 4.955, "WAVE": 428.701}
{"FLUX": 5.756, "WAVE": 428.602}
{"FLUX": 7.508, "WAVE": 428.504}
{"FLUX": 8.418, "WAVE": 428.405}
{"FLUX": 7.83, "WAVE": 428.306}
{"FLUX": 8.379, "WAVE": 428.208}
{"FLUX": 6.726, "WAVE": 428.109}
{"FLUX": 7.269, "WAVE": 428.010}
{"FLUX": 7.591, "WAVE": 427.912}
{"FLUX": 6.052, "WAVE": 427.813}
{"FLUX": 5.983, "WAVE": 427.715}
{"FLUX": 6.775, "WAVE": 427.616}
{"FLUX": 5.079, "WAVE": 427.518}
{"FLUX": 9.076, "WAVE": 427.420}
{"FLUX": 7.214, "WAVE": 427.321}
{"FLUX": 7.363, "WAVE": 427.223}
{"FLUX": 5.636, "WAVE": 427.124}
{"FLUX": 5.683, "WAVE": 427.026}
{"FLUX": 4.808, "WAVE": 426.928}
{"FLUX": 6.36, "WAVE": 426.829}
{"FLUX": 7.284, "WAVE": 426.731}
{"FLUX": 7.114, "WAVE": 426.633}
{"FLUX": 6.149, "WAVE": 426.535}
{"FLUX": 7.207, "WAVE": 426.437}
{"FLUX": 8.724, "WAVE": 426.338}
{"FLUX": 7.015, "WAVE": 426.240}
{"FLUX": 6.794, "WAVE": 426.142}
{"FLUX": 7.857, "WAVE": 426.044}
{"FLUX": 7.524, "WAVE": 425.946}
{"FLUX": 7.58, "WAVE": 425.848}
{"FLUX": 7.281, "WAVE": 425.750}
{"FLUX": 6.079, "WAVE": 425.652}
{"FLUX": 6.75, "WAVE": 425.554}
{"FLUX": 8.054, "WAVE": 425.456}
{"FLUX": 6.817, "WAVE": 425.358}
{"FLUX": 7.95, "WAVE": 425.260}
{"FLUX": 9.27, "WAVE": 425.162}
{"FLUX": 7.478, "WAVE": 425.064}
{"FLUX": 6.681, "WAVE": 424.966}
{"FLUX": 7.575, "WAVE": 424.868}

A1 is 4.808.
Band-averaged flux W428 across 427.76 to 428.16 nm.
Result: 6.9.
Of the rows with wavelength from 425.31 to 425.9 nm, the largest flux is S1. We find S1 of 8.054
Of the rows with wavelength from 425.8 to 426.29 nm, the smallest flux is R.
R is 6.794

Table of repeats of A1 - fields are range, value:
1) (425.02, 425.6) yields 6.75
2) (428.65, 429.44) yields 4.955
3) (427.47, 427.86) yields 5.079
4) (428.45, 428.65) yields 5.756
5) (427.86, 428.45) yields 6.726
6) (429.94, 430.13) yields 6.8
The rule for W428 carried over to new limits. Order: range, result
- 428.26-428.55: 7.9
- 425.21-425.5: 7.6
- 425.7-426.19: 7.41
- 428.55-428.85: 6.07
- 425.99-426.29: 7.24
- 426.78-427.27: 5.96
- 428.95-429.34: 7.62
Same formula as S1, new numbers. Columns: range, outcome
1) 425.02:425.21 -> 9.27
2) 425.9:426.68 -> 8.724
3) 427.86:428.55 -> 8.418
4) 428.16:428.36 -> 8.379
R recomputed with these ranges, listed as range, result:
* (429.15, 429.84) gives 5.255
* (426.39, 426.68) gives 6.149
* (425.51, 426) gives 6.079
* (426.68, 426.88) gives 6.36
